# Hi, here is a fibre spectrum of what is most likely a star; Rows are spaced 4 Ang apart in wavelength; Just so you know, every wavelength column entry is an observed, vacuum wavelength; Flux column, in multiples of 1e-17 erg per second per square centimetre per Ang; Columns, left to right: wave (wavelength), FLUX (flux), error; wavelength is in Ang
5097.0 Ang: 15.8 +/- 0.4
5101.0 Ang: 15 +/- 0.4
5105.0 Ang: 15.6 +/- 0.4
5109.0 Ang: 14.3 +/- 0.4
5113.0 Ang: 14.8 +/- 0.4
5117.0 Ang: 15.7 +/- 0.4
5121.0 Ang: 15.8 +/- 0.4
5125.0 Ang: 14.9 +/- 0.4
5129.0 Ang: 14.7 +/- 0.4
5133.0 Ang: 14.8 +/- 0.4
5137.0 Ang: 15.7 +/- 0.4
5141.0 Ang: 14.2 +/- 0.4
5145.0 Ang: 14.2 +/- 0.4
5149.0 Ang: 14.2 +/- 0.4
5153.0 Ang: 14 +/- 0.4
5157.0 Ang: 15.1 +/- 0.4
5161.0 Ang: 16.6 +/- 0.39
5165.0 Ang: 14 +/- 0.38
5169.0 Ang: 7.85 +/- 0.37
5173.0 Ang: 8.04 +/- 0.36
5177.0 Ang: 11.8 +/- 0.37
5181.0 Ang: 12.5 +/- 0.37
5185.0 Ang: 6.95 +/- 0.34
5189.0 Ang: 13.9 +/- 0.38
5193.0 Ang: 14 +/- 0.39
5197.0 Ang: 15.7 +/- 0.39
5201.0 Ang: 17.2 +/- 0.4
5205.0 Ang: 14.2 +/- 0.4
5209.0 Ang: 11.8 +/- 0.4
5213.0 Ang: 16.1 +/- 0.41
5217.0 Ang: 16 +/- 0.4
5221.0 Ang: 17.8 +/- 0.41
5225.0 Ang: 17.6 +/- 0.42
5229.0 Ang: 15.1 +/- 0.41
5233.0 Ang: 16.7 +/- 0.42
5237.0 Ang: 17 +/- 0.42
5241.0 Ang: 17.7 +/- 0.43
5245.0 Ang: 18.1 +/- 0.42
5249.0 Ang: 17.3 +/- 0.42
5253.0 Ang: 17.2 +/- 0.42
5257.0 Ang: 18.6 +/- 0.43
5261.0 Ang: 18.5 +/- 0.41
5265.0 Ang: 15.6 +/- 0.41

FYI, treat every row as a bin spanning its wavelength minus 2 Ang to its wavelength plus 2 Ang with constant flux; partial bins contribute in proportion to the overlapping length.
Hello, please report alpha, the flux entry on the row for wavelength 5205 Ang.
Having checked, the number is 14.2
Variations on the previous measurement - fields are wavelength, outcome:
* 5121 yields 15.8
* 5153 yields 14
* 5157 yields 15.1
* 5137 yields 15.7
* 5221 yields 17.8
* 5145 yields 14.2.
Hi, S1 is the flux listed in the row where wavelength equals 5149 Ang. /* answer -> 14.2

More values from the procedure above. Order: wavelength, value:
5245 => 18.1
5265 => 15.6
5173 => 8.04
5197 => 15.7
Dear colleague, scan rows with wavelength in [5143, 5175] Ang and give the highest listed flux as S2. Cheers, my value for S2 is 16.6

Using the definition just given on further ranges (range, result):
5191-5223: 17.8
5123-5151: 15.7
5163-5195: 14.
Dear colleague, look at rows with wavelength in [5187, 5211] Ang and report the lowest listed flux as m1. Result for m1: 11.8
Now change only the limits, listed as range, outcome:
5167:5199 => 6.95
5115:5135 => 14.7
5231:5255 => 16.7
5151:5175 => 7.85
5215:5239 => 15.1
